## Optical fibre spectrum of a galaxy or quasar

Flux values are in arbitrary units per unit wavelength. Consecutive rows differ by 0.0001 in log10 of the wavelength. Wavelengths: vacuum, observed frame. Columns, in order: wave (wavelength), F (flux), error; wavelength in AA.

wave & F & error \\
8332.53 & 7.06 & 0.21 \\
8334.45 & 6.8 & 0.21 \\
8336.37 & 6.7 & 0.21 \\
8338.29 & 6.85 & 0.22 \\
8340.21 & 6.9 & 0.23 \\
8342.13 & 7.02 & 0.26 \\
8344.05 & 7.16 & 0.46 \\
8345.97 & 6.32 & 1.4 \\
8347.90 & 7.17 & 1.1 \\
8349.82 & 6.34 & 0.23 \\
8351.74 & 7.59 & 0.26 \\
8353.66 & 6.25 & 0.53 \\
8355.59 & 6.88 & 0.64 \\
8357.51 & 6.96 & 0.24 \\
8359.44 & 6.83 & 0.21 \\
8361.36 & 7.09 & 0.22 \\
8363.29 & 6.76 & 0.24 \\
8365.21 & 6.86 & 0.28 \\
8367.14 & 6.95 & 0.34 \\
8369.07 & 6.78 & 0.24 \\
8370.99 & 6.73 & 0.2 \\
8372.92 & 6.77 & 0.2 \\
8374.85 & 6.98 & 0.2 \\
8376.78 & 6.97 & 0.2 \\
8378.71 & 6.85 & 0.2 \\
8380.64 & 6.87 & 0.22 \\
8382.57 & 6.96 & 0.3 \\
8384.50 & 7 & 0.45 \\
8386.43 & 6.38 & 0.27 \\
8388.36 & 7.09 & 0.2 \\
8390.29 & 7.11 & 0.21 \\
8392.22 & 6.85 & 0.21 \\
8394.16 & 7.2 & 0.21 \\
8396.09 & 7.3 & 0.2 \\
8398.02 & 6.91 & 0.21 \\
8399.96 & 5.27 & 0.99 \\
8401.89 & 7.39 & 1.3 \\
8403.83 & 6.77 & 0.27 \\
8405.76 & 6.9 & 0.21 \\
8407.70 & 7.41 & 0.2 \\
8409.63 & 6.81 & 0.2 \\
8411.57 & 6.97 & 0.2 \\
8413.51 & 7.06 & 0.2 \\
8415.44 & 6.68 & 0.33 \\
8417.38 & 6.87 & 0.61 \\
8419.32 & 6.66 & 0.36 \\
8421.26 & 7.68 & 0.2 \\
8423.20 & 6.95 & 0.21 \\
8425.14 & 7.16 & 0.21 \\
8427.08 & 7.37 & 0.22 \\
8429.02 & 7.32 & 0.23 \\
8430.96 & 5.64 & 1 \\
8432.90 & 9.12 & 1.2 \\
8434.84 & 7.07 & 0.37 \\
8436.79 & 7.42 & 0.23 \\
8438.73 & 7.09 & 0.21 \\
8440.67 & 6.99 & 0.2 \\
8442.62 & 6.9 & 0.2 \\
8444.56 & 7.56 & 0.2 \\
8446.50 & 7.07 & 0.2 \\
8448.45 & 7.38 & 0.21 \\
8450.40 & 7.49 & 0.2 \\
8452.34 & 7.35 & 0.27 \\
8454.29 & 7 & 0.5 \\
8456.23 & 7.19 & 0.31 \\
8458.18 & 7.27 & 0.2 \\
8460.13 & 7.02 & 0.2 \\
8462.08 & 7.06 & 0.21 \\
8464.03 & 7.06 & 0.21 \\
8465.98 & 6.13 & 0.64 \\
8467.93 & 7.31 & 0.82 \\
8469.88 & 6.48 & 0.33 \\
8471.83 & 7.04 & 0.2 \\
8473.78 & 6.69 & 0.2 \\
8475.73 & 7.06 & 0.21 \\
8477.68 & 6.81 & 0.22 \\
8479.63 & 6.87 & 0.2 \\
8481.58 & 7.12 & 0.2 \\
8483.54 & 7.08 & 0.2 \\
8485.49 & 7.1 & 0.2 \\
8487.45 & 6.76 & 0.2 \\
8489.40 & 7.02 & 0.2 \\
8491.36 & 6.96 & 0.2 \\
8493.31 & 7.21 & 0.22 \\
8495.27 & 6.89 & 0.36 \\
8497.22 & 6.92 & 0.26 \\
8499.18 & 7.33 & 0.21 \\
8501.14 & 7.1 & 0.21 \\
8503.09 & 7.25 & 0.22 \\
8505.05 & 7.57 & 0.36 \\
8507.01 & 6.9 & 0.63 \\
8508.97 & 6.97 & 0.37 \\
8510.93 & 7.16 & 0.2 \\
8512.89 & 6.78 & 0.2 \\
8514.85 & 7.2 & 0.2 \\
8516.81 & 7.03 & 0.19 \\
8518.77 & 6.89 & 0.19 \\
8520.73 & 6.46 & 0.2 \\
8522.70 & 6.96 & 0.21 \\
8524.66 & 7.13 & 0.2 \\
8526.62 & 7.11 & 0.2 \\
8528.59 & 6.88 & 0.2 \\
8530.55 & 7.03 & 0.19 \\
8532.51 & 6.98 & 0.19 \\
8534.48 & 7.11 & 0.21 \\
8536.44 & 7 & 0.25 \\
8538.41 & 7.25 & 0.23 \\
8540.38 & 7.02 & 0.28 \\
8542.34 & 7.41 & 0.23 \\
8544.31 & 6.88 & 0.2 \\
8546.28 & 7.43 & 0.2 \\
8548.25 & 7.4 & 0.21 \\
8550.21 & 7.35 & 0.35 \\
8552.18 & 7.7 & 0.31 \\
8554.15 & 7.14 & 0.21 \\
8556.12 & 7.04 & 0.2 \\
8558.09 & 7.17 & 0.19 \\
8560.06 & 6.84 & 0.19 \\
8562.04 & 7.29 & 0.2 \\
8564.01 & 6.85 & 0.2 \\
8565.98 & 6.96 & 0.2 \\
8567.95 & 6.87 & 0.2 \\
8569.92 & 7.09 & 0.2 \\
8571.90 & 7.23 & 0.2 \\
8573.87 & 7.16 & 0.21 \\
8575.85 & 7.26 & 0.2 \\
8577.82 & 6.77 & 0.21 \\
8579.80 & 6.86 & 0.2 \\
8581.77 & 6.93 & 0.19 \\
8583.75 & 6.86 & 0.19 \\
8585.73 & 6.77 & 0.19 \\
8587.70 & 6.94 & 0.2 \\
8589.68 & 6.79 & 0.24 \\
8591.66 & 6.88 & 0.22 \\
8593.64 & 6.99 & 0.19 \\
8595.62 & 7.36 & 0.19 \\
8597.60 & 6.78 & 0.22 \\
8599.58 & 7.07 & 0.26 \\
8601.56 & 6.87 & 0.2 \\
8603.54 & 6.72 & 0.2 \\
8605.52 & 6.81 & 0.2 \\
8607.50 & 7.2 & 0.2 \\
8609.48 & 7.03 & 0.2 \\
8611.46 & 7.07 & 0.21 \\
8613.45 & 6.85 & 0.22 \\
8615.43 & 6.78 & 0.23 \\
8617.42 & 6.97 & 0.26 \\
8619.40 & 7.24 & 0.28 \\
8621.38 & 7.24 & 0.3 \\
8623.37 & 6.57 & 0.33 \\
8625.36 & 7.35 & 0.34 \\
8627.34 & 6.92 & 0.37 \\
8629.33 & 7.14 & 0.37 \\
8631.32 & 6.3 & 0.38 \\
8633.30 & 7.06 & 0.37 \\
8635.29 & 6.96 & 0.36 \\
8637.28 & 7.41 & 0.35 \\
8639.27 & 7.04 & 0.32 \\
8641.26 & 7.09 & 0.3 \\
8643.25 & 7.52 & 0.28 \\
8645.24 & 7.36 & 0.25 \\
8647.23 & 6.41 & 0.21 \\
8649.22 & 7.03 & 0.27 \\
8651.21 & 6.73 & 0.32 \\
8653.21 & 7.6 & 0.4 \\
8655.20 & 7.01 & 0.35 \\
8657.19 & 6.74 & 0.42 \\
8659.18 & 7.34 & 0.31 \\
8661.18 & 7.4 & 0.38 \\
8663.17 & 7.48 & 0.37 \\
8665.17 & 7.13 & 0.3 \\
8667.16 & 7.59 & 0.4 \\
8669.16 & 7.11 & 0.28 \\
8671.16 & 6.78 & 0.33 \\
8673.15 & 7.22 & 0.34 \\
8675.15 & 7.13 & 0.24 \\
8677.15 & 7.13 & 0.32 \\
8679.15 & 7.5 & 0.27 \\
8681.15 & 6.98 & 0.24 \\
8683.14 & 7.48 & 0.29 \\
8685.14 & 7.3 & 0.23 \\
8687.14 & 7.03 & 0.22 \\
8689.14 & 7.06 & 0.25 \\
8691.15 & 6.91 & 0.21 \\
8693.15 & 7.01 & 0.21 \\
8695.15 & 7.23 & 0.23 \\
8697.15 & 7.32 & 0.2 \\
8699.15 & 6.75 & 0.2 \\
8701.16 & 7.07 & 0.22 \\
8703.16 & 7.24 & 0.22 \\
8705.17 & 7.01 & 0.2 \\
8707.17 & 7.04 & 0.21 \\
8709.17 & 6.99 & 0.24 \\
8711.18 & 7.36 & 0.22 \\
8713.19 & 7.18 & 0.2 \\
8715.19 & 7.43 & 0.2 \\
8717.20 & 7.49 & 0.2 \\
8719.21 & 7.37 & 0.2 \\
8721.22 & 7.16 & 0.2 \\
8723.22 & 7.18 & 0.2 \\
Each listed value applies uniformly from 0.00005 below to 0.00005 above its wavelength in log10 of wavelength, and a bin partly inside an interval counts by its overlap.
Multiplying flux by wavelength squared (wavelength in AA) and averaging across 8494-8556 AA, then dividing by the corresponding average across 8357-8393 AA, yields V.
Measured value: 1.1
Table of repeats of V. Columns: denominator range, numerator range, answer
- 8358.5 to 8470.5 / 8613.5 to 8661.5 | 1.06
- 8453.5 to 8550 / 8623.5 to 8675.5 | 1.05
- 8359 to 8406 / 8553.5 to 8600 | 1.07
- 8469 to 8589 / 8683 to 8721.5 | 1.06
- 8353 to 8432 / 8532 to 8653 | 1.07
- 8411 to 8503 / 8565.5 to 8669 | 1.03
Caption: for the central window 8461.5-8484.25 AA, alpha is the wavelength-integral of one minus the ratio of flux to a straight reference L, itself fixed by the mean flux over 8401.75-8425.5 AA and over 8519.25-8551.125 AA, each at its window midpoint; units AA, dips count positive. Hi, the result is 0.51 AA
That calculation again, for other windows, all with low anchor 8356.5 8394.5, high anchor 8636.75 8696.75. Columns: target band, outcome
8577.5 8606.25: 0.8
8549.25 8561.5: -0.3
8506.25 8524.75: 0.2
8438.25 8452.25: -0.5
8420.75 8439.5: -0.9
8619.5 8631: 0.2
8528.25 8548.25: -0.2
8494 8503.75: -0.1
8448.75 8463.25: -0.5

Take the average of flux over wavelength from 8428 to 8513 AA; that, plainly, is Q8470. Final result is 7.08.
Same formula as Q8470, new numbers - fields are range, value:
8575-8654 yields 6.99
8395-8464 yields 7.09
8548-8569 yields 7.14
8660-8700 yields 7.18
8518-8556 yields 7.11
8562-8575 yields 7.05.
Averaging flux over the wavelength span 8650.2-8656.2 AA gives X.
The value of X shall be 7.11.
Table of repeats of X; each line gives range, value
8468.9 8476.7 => 6.82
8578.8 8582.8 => 6.89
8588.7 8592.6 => 6.83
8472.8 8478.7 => 6.86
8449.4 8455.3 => 7.29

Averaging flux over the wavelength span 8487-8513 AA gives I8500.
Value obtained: 7.08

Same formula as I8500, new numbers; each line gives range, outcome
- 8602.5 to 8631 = 6.98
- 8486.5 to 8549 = 7.06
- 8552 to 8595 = 7.01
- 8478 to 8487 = 7.01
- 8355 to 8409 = 6.89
